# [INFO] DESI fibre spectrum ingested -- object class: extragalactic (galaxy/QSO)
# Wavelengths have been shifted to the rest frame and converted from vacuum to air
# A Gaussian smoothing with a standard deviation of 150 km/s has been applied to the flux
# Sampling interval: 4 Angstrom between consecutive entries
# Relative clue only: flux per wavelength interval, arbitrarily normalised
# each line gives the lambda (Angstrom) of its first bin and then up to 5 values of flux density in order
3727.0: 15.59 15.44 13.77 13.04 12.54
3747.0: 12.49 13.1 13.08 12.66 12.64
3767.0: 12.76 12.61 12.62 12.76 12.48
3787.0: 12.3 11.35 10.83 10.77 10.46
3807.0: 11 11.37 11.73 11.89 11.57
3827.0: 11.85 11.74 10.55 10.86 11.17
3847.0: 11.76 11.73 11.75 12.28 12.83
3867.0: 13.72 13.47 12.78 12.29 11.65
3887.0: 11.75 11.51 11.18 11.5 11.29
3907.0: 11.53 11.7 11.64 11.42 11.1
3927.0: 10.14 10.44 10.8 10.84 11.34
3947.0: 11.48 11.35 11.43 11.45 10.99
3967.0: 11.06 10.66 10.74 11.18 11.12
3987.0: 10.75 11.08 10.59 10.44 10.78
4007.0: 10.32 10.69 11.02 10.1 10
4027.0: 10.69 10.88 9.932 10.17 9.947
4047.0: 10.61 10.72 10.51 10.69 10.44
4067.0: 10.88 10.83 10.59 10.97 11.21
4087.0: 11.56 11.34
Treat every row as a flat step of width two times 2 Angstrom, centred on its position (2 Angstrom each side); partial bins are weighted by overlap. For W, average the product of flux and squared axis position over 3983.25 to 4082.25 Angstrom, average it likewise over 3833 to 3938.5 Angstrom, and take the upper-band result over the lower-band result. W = 0.98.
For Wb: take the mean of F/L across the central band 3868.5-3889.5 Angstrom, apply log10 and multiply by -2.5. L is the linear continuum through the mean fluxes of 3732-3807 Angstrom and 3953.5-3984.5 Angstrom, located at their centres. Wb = -0.07 mag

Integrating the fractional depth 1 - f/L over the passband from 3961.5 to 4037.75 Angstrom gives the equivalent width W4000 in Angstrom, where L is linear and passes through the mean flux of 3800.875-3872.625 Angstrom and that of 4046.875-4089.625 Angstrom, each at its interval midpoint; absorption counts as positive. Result 3.0 Angstrom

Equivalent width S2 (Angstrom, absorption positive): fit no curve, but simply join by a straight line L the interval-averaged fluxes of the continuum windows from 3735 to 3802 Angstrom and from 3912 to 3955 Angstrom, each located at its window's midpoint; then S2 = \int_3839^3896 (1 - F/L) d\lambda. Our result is -2.5 Angstrom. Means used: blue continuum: 12.4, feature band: 12.1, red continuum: 11.1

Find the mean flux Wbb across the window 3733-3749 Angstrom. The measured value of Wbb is 13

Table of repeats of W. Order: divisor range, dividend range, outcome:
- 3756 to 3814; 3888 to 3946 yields 1.01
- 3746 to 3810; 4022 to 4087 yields 1.01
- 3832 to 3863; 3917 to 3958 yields 1.00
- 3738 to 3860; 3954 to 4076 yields 1.00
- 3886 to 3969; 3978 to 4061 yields 0.99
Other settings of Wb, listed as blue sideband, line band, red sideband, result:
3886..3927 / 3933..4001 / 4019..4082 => 0.00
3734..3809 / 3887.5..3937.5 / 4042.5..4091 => 0.03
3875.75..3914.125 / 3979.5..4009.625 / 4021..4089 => 0.03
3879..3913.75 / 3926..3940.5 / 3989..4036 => 0.07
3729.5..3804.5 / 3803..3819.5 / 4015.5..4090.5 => 0.08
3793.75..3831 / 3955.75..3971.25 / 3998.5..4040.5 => -0.04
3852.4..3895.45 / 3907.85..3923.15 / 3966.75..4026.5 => 0.02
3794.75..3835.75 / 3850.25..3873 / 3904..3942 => -0.13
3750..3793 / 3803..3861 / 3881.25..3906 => 0.05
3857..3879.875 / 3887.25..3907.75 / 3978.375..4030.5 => 0.09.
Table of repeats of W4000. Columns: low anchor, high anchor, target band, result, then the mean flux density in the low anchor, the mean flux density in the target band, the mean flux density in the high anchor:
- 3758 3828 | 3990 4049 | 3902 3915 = -0.46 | 11.9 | 11.5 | 10.5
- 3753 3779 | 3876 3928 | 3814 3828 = 0.54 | 12.7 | 11.8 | 11.5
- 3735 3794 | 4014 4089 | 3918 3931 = 0.82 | 12.6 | 10.8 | 10.6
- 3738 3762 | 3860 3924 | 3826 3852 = 1.98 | 12.8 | 11.3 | 12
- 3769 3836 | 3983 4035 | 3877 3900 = -0.89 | 11.7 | 11.7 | 10.6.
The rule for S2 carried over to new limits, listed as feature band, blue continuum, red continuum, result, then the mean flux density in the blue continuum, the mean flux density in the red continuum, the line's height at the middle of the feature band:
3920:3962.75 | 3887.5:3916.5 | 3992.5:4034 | 0.41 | 11.5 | 10.5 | 11.2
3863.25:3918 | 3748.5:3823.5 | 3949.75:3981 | -2.54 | 12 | 11.1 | 11.5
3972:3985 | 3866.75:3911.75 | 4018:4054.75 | 0.01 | 12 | 10.4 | 11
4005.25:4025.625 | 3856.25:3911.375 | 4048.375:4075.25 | 1.13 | 12.1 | 10.7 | 11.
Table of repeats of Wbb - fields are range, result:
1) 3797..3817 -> 11.1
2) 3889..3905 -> 11.4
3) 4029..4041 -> 10.3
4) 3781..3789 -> 12.4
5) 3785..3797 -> 11.5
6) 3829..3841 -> 11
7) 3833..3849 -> 11.1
